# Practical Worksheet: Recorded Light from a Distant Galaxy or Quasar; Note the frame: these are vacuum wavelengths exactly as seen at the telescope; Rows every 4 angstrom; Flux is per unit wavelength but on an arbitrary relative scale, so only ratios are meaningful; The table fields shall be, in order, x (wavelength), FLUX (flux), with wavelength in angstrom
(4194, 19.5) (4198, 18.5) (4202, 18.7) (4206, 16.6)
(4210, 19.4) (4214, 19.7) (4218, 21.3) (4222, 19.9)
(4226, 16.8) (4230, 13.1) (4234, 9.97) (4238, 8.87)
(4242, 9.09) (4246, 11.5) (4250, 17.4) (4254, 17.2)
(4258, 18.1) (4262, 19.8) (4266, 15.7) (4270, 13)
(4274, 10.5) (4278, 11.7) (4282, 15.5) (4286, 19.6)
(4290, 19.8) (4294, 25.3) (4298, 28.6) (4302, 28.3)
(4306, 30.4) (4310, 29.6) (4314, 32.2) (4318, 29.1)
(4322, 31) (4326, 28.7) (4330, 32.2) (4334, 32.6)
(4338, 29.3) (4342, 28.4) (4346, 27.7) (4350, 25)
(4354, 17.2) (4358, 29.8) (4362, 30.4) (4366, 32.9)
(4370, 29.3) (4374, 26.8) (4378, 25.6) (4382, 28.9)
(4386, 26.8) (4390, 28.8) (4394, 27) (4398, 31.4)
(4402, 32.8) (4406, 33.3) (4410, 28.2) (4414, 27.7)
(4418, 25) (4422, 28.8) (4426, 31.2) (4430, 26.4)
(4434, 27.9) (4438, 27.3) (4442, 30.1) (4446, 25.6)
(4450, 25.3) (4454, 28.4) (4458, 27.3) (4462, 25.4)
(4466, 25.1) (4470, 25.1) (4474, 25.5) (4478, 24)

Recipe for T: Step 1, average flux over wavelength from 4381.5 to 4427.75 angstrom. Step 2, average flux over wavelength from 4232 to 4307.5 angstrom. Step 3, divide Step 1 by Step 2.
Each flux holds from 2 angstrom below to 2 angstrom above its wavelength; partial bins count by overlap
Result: 1.69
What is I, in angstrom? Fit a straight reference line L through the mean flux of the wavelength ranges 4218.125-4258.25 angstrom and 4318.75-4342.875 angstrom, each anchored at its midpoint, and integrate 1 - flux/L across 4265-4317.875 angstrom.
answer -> 4.87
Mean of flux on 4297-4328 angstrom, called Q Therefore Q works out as 29.8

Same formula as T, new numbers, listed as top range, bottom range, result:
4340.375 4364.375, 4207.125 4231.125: 1.43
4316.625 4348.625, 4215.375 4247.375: 2.13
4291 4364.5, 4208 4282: 1.88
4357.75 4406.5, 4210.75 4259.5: 1.92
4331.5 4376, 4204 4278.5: 1.84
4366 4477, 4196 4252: 1.77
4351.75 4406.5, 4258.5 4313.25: 1.37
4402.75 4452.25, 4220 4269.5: 1.91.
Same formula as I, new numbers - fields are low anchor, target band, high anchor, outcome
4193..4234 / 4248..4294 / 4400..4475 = 8.6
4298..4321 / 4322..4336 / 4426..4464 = -0.8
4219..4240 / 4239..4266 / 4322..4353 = 3.3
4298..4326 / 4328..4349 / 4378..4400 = -0.3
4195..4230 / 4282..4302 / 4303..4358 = 1.9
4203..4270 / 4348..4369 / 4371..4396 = -1.4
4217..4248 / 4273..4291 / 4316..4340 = 5.7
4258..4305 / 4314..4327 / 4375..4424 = -4.6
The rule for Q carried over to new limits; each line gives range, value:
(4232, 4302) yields 16.3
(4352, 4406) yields 28.5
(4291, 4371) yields 28.8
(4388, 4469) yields 28.1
